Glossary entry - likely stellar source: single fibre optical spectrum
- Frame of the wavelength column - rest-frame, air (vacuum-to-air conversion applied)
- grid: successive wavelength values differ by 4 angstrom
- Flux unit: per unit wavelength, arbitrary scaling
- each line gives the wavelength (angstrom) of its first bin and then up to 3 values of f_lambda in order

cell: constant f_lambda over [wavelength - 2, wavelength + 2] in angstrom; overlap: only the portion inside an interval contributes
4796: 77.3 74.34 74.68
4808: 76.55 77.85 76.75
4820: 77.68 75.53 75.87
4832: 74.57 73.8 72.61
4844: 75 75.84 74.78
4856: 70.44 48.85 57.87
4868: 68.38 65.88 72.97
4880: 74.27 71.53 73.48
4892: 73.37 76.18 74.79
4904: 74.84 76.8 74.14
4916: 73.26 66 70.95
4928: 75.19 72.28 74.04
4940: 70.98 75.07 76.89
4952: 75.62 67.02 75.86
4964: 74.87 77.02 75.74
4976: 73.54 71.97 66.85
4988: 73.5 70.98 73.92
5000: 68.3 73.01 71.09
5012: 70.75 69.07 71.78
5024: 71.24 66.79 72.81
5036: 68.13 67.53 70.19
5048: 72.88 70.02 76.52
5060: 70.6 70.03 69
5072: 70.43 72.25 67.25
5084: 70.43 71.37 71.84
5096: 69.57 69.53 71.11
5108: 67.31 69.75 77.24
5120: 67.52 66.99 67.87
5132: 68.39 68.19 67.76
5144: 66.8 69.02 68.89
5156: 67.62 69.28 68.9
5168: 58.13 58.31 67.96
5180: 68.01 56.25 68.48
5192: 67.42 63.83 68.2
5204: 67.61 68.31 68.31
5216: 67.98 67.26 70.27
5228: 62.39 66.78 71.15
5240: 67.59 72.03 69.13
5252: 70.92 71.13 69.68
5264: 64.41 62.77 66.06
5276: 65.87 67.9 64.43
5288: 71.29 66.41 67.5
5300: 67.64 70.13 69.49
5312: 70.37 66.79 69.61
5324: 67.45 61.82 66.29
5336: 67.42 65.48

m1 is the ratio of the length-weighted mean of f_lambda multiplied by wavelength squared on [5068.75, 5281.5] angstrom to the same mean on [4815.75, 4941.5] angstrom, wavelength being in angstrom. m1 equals 1.06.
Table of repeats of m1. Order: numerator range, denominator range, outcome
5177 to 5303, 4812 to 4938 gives 1.08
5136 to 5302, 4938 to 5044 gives 1.02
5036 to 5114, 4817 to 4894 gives 1.08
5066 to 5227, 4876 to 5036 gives 1.01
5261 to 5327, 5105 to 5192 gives 1.06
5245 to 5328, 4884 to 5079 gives 1.06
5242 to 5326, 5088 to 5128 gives 1.04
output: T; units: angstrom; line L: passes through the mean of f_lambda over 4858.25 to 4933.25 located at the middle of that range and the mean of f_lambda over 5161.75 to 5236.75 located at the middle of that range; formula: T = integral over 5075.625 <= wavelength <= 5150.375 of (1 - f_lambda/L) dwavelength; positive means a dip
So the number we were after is -2.3 angstrom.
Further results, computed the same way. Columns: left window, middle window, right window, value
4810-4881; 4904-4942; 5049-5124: -0.79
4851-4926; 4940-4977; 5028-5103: -2.11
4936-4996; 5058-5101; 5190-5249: 0.40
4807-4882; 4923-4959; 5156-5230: -1.57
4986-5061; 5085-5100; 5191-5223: -0.22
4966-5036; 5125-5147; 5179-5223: 0.12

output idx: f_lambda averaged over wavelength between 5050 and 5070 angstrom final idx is 71.2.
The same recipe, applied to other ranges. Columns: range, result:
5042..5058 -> 72.4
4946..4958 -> 73.2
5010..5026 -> 70.7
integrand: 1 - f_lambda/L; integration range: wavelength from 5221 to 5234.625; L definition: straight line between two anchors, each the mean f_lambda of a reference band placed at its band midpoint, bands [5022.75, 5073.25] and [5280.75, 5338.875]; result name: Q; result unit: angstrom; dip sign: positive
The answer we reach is 0.3 angstrom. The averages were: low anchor 70.5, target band 66.8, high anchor 67.6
